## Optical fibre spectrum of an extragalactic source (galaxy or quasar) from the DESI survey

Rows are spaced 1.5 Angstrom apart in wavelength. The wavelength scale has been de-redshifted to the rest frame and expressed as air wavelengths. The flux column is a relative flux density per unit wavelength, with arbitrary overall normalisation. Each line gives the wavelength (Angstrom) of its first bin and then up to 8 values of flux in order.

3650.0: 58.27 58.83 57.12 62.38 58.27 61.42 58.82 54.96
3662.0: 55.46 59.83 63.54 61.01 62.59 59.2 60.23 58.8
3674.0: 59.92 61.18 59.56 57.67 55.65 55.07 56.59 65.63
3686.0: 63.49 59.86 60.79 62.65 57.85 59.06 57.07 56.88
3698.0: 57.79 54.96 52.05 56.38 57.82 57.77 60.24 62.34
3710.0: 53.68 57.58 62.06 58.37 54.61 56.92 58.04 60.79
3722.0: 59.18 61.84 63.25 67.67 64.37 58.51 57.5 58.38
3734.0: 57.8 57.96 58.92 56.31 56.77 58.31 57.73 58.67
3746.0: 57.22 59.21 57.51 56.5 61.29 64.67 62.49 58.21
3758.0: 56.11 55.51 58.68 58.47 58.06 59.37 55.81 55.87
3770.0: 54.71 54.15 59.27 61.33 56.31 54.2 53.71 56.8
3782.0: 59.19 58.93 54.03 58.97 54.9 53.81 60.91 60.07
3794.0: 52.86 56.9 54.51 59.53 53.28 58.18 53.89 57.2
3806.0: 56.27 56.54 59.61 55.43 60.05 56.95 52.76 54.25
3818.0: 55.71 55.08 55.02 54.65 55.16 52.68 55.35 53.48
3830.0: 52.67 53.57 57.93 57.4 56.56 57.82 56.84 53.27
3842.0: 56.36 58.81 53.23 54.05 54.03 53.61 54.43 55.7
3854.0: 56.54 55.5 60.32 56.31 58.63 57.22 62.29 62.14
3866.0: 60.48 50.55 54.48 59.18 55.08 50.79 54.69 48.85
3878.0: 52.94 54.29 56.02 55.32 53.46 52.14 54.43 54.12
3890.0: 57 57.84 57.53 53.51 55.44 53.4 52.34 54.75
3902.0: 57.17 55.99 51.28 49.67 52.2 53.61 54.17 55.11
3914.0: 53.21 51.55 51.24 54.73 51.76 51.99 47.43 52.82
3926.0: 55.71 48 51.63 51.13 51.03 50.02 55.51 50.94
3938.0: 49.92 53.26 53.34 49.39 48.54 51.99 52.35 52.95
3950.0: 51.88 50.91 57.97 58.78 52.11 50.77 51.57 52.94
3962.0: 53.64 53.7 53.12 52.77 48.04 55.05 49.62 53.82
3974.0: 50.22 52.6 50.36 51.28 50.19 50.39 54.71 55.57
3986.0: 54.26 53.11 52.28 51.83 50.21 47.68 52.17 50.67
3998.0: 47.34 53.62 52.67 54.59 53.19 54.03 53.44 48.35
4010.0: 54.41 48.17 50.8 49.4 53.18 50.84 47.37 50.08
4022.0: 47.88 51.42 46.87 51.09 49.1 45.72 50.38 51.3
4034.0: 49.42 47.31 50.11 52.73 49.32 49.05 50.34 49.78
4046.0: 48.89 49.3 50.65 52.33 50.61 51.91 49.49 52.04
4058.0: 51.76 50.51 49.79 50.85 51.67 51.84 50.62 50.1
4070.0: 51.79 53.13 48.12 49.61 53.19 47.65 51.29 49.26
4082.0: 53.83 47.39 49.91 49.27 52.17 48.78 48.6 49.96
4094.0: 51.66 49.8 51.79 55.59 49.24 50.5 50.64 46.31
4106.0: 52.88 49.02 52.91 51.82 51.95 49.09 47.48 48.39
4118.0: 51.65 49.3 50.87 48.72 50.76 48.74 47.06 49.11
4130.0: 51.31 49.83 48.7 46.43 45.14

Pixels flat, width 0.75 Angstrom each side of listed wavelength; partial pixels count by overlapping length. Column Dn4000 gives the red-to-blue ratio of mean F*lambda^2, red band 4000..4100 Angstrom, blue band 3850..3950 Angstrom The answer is 1.0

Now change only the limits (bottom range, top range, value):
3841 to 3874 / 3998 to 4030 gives 0.97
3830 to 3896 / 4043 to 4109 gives 1.01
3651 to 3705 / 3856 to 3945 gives 1.03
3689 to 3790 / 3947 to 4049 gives 1.01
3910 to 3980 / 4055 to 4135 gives 1.04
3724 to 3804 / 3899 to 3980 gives 0.99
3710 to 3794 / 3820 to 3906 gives 1.01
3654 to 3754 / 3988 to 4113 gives 1.02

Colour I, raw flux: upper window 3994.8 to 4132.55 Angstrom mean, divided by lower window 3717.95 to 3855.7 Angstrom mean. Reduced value 0.88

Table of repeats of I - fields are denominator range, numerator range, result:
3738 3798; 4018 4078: 0.87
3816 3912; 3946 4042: 0.93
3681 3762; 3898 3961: 0.89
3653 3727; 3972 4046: 0.86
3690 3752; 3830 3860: 0.96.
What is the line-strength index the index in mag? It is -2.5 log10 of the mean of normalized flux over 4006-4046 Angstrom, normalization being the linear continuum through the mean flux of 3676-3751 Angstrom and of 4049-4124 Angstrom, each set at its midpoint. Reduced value 0.04 mag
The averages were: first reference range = 58.7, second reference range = 50.6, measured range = 49.9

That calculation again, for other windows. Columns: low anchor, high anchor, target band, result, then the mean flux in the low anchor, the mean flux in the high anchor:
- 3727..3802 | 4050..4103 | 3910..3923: 0.033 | 57.7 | 50.7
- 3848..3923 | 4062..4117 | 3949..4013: 0.011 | 54.7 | 50.5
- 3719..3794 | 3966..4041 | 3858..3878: -0.021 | 58.3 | 51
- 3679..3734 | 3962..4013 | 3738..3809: -0.001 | 58.9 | 51.9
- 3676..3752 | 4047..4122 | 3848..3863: -0.020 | 58.7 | 50.6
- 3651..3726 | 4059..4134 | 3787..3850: 0.008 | 59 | 50.3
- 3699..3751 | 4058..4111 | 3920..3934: 0.061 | 58.5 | 50.6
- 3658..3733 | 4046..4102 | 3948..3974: 0.007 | 59.1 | 50.7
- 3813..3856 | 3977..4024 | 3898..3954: 0.014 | 55.1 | 51.4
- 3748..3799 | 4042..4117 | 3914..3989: 0.025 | 57.5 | 50.5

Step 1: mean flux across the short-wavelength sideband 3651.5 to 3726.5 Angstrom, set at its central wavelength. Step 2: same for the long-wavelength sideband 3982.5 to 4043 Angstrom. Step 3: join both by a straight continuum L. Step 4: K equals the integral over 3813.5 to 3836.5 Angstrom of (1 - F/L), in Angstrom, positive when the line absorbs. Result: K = 0.3 Angstrom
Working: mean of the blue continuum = 59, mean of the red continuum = 50.9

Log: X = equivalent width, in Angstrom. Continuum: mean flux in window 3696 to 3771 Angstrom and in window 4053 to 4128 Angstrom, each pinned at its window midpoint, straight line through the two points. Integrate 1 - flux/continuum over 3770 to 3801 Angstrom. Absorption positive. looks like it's 0.3 Angstrom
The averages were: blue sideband 58.4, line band 56.6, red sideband 50.4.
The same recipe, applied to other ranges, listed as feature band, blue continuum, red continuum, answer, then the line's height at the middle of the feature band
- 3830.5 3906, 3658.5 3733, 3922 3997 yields -1.4 Angstrom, 54.5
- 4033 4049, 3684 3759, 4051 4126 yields 0.6 Angstrom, 51.6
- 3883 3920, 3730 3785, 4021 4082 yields 0.1 Angstrom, 54.1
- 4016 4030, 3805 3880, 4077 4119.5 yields 0.7 Angstrom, 51.9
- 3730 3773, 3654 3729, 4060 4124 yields 0.0 Angstrom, 57.9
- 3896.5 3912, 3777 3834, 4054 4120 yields 0.1 Angstrom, 54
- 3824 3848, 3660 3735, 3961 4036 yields 0.1 Angstrom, 55.5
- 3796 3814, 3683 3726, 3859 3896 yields 0.1 Angstrom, 57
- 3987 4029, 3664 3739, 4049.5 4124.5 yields 1.2 Angstrom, 52.3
